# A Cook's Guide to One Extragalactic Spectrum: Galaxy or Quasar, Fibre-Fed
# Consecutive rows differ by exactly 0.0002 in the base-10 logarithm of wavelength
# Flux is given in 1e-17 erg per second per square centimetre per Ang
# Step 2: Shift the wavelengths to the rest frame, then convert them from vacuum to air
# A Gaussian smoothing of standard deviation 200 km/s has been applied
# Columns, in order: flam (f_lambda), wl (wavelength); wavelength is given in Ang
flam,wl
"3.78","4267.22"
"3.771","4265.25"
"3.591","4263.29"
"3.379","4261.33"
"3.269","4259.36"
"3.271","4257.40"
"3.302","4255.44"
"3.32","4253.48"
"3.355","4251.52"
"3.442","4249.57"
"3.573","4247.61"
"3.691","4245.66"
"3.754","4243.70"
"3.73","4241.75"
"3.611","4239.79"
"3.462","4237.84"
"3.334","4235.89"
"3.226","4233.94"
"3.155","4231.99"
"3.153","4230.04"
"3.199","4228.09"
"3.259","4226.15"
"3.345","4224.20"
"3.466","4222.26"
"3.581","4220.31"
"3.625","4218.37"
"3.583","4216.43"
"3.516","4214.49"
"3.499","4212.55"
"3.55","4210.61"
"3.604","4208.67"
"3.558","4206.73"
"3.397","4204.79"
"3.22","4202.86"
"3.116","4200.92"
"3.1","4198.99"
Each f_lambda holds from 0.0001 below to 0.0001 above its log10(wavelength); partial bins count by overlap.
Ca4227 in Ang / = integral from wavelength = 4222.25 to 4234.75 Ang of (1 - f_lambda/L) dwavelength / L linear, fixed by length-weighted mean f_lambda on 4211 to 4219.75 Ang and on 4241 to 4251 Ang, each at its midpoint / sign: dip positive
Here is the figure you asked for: 1.2 Ang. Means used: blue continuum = 3.56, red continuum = 3.63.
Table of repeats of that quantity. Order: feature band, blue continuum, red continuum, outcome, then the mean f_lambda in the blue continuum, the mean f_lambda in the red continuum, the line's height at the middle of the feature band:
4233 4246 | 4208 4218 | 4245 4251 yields 0.1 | 3.55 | 3.55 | 3.55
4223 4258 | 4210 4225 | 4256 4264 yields 0.4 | 3.52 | 3.36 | 3.44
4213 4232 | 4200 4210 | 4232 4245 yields 0.2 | 3.38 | 3.5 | 3.44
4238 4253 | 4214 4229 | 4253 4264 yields -0.9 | 3.45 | 3.35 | 3.38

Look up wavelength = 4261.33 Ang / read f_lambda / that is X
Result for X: 3.379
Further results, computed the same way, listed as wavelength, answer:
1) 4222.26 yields 3.466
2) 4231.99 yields 3.155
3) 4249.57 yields 3.442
